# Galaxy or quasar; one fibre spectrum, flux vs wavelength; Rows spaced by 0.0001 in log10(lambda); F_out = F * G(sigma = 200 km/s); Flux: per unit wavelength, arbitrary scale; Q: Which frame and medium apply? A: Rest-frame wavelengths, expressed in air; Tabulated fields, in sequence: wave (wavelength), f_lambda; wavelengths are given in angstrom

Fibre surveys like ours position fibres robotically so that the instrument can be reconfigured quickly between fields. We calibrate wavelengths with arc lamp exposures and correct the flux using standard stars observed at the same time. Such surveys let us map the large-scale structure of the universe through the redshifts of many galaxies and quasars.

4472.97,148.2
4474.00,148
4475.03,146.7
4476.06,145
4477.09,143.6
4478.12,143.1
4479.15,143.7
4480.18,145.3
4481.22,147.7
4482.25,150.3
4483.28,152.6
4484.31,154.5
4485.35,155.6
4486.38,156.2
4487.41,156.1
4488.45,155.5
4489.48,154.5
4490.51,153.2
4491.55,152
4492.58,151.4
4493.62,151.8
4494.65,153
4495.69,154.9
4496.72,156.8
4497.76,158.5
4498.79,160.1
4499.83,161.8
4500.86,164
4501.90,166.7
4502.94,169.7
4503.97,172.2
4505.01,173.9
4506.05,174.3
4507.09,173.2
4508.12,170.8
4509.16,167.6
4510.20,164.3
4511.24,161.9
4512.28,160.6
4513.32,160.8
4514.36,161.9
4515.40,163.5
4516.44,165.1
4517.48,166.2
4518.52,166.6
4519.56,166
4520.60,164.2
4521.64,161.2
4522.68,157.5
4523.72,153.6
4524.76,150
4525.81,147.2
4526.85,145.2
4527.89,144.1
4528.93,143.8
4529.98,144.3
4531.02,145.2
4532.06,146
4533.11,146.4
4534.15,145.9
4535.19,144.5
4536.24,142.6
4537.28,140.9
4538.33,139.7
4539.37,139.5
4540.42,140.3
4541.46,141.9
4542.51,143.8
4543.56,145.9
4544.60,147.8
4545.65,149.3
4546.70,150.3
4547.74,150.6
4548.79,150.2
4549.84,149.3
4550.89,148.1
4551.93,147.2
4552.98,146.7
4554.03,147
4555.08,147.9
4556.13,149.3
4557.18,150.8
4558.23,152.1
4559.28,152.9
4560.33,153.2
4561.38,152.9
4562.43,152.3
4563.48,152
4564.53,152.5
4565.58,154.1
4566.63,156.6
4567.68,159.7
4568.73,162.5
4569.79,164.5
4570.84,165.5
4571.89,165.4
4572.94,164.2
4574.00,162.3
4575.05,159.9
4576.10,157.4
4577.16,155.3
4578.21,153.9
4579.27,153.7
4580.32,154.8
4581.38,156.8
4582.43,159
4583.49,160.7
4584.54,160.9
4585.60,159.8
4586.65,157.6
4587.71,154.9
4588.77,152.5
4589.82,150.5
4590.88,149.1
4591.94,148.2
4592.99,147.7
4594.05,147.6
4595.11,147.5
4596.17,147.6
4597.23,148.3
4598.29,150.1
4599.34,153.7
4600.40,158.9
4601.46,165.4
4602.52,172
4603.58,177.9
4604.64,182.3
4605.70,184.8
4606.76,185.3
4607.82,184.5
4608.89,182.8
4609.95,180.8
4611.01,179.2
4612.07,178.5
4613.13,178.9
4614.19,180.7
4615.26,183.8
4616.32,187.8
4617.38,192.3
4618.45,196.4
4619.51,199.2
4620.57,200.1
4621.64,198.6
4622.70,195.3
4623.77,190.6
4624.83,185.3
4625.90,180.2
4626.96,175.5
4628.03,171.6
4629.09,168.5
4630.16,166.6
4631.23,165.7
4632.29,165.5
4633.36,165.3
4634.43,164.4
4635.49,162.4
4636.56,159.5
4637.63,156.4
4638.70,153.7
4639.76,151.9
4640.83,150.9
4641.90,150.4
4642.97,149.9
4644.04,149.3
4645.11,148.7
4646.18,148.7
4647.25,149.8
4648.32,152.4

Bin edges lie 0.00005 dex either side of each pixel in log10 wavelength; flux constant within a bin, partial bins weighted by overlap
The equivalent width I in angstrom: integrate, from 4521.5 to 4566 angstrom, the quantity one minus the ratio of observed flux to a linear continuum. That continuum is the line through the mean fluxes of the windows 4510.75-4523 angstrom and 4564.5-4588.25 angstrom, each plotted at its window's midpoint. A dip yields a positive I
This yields 3.7 angstrom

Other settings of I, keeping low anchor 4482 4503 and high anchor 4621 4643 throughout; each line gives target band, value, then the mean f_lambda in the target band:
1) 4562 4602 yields 2.0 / 156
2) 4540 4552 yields 1.0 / 147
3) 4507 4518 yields -0.5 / 165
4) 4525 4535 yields 0.9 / 145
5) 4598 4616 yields -1.0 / 176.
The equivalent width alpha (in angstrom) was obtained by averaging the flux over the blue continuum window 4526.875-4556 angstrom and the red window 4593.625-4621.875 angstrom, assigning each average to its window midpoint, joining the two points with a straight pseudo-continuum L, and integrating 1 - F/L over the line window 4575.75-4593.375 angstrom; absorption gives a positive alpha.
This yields 1.08 angstrom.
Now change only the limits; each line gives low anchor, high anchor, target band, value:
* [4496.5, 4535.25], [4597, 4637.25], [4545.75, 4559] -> 1.3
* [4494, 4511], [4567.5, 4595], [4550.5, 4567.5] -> 0.9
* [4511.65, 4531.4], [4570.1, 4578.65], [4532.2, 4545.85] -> 1.2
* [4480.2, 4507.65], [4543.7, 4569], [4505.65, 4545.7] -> 0.3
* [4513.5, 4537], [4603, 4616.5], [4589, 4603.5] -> 1.9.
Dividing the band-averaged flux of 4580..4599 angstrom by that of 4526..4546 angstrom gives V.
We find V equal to 1.1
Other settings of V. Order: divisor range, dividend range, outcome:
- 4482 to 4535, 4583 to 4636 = 1.08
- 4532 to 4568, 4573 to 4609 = 1.08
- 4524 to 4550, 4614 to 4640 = 1.22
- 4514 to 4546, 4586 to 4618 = 1.11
